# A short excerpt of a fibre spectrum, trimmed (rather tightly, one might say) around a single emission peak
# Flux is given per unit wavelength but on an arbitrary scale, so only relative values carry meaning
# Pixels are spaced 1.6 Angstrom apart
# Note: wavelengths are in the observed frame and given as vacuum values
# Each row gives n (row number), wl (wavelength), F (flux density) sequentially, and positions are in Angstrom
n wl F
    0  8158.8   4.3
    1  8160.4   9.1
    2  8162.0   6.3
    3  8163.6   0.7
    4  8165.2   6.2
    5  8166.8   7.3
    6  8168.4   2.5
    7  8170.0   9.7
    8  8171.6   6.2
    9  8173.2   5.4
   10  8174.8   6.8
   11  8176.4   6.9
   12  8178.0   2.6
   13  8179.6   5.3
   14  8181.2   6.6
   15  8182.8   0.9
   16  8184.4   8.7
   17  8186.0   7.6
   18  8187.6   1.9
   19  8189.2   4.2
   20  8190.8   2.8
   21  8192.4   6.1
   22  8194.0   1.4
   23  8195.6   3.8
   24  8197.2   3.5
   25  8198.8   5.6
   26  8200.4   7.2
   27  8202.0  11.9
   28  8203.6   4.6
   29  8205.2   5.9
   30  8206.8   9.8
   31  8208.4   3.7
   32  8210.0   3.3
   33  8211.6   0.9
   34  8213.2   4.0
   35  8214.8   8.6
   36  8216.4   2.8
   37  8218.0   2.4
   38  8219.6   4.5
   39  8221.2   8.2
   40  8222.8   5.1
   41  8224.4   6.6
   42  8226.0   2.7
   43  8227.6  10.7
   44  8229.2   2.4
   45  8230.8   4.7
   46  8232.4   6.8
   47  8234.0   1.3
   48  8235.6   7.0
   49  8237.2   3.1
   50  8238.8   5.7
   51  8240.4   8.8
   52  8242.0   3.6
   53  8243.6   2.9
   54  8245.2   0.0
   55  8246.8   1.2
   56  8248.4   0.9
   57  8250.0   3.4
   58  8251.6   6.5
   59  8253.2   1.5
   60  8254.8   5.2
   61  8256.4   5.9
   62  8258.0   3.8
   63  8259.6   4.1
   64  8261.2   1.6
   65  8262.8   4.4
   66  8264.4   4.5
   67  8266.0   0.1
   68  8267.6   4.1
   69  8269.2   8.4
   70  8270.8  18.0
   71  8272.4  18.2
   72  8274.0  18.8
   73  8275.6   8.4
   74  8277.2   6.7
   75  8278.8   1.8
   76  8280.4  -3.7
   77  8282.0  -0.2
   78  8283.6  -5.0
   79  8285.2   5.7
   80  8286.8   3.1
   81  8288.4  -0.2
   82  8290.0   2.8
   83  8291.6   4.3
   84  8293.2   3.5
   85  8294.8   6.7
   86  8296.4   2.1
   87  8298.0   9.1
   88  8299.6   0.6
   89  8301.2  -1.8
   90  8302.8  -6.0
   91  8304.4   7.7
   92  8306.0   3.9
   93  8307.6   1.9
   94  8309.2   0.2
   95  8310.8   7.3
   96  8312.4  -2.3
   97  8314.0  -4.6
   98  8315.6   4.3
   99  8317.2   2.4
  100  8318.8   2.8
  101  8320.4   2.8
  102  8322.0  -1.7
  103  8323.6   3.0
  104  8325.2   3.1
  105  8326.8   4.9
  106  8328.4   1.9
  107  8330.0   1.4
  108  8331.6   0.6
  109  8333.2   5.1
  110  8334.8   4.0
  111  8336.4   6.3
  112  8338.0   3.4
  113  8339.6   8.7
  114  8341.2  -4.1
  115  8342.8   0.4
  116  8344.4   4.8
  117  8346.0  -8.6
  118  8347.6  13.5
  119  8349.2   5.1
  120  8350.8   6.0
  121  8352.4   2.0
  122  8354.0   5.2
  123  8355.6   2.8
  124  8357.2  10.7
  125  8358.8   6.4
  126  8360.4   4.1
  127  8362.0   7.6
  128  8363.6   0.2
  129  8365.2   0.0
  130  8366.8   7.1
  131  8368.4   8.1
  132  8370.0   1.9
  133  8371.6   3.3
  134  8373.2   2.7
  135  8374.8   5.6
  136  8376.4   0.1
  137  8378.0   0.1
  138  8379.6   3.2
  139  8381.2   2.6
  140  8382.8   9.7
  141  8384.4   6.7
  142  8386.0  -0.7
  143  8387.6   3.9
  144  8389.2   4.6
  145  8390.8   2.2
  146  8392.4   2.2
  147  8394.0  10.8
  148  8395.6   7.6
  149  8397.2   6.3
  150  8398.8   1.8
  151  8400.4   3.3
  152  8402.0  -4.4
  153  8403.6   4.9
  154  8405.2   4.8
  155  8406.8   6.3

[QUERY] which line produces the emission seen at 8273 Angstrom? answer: H-beta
